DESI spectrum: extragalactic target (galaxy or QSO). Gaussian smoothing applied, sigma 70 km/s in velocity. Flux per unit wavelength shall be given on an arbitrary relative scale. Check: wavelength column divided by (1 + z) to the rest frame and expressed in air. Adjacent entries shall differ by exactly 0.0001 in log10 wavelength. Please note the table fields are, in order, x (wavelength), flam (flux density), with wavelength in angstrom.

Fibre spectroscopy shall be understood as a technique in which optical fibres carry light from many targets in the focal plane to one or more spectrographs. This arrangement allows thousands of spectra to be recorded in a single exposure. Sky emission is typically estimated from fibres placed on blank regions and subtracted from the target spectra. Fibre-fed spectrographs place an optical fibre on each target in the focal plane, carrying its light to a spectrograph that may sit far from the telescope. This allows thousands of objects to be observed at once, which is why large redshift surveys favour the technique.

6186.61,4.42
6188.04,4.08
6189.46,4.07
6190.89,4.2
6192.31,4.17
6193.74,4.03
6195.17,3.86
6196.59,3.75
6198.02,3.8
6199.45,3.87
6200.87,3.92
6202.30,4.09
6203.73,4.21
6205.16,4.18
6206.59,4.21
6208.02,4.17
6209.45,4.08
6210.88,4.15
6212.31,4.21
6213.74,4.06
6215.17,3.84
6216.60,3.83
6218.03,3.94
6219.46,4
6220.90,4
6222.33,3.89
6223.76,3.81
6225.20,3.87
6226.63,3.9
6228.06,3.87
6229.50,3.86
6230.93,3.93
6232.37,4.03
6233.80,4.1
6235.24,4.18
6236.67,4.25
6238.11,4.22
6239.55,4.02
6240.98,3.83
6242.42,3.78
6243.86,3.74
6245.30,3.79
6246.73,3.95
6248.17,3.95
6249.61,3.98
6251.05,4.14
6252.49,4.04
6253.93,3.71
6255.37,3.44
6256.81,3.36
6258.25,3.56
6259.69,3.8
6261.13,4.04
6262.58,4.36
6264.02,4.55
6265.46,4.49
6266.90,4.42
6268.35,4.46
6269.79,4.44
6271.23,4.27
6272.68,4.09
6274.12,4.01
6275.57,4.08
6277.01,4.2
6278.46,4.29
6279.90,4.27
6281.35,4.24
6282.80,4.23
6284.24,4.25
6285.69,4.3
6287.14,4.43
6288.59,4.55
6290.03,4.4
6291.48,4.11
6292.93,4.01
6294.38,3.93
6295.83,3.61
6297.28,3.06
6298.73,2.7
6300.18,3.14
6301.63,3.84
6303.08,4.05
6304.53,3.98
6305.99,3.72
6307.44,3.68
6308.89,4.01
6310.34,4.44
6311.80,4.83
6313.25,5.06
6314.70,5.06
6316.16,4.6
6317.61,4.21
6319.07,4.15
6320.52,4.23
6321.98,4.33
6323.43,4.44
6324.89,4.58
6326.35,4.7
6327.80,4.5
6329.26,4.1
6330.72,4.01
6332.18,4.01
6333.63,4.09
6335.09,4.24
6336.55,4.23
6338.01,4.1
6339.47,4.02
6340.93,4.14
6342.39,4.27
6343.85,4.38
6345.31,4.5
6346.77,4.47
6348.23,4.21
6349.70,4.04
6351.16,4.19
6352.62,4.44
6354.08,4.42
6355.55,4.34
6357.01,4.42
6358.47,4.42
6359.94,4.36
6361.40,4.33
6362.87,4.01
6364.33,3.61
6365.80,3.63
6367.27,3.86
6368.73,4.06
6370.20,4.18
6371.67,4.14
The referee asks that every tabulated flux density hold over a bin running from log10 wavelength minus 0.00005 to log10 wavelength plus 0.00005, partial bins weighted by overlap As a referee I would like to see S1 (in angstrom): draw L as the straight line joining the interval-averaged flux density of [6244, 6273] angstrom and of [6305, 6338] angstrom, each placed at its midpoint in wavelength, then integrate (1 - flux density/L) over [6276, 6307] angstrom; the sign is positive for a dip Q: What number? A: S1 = 1.6 angstrom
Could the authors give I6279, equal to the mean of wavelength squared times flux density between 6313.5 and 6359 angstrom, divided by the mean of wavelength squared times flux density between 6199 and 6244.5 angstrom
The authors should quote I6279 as 1.12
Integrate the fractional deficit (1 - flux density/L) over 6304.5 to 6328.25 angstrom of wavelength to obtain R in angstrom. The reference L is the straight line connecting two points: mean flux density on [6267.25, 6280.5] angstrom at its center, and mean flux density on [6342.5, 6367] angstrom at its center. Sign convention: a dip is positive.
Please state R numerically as -0.9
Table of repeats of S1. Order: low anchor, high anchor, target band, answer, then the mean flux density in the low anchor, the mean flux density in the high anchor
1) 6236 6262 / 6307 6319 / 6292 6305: 2.26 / 3.87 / 4.49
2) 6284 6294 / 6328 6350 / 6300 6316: 0.12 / 4.28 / 4.2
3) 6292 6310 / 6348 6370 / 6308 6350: -4.81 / 3.67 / 4.15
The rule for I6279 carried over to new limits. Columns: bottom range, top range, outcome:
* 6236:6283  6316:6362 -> 1.08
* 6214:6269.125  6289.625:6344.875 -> 1.07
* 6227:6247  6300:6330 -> 1.11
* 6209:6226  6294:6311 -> 0.95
